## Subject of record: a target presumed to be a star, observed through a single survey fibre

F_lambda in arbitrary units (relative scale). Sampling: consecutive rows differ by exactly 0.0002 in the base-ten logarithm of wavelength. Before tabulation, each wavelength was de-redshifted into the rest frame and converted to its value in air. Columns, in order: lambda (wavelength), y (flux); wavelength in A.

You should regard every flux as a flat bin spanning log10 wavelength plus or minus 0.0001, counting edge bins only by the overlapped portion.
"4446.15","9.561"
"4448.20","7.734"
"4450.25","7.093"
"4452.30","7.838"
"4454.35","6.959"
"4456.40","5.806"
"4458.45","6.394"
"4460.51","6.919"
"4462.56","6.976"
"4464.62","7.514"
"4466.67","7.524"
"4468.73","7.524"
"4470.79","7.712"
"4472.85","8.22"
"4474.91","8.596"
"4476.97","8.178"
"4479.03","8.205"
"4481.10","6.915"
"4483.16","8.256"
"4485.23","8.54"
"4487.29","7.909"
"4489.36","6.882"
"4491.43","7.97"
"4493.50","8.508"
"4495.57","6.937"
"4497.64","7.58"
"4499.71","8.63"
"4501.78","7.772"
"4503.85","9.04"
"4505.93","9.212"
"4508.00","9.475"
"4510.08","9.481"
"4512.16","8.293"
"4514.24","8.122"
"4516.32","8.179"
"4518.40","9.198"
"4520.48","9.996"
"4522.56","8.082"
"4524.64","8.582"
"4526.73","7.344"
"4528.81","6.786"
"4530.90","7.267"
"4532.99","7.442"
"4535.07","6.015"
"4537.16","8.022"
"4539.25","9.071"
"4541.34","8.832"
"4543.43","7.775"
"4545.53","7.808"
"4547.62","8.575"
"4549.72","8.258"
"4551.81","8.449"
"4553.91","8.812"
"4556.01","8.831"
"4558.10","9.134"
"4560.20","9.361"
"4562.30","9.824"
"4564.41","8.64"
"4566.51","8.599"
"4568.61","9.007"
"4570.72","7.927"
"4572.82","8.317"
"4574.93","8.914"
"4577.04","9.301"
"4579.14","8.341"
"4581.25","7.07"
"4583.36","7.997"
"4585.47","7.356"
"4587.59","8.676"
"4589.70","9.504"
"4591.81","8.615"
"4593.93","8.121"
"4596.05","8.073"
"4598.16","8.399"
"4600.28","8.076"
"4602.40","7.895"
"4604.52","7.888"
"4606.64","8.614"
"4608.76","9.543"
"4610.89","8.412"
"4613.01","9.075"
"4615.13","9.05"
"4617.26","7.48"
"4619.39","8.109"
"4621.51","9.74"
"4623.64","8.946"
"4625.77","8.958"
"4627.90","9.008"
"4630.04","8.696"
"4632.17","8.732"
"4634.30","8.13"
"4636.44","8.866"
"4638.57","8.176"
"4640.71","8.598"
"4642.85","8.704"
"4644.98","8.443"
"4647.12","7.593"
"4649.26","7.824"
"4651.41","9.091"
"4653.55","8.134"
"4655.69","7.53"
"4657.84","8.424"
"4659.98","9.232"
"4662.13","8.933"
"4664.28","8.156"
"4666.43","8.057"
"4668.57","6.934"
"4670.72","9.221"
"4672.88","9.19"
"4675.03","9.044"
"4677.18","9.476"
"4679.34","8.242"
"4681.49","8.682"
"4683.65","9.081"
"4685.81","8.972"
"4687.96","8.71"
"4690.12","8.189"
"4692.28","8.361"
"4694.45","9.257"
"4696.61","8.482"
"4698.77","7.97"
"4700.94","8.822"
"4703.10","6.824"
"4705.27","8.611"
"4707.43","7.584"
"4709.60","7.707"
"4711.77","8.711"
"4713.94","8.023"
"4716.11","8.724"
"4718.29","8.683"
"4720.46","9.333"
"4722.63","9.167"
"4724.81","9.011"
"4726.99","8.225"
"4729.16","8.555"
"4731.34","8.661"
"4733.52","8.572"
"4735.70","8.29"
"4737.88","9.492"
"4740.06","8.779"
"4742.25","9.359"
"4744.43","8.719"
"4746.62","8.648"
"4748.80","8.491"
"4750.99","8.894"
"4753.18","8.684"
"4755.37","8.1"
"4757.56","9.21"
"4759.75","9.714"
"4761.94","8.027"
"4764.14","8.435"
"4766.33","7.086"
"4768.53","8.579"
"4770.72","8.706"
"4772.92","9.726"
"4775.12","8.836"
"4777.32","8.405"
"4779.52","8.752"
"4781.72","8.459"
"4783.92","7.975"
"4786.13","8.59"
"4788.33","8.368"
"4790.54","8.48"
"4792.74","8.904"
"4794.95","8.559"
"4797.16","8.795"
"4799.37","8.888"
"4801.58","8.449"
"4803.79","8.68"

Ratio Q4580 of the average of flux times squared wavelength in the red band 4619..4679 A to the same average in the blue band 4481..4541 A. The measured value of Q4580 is 1.1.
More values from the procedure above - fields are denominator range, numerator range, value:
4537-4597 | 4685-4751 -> 1.07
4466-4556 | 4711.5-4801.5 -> 1.18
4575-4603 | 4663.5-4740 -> 1.08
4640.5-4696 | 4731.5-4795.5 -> 1.05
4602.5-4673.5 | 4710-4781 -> 1.07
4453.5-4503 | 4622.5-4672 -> 1.20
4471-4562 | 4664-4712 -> 1.10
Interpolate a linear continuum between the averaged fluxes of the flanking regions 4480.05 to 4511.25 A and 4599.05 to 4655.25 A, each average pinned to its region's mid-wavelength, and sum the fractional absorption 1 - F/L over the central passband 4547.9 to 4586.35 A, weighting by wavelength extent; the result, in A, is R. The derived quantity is -0.9 A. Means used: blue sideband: 8.21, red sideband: 8.52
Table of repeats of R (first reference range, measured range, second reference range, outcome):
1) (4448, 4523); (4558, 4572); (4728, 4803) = -1.29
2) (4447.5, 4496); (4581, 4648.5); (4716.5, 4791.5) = -2.88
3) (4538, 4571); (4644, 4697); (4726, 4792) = 0.77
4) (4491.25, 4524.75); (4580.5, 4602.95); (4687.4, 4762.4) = 1.00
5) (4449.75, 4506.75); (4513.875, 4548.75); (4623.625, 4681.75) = -0.49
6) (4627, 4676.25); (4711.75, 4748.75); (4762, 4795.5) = -1.15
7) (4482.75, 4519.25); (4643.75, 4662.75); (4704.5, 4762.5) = 0.46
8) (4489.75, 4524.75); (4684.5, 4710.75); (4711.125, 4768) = 1.05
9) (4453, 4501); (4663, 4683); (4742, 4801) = -0.69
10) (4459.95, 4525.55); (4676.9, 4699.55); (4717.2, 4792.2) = -0.29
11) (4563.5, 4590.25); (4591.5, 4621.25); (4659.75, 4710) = 0.07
